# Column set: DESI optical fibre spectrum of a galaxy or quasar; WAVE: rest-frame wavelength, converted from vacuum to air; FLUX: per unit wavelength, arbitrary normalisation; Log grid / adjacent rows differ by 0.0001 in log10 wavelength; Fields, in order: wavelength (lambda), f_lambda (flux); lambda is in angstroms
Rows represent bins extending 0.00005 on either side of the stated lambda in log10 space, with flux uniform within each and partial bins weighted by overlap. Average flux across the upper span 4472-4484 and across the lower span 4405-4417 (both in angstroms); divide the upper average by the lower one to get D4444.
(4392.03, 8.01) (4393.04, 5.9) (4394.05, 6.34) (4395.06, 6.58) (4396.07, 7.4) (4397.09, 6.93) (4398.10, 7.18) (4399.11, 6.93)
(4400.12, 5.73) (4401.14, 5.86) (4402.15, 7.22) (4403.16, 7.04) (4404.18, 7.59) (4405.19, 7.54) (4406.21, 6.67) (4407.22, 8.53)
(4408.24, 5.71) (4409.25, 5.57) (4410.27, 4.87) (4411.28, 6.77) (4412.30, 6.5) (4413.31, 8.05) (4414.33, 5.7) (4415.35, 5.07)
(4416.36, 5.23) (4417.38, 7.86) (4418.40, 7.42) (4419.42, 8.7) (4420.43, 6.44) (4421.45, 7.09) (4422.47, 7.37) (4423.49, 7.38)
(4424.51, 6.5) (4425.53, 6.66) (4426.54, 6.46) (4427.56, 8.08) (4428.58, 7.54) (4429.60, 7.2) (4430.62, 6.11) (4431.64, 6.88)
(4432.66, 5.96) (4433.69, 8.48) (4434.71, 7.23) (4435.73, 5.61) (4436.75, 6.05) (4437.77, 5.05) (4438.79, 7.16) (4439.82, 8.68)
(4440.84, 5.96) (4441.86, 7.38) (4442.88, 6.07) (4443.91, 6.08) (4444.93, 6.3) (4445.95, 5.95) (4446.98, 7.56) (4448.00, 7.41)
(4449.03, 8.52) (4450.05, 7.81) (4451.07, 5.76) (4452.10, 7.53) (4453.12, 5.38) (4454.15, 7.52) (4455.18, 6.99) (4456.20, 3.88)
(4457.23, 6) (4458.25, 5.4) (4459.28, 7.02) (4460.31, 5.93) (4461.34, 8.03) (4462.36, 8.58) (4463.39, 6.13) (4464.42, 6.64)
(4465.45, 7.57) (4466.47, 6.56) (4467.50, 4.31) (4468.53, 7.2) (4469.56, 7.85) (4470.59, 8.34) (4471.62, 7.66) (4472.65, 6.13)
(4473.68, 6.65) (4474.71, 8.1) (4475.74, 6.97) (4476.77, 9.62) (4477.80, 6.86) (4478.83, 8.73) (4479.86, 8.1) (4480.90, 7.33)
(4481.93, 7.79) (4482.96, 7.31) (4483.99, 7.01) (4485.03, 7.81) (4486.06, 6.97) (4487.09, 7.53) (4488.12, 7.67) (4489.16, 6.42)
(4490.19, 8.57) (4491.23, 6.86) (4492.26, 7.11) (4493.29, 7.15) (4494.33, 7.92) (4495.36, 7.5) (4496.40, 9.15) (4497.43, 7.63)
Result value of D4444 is 1.20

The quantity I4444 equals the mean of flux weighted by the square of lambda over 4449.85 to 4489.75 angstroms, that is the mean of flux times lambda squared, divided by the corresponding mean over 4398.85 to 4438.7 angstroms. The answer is 1.1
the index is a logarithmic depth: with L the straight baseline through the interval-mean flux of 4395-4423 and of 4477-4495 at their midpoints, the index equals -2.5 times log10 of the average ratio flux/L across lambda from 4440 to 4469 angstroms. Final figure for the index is 0.088 mag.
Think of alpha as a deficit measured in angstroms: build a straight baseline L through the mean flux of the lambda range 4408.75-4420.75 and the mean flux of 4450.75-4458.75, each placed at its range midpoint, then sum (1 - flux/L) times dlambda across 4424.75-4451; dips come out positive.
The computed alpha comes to -2.6 angstroms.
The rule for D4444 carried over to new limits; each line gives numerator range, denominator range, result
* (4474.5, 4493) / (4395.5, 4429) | 1.11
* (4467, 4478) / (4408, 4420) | 1.12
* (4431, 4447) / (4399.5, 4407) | 0.96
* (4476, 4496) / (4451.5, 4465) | 1.16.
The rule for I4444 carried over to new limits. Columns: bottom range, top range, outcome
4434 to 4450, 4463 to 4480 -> 1.08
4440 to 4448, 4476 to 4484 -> 1.21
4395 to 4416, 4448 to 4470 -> 1.04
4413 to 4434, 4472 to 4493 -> 1.11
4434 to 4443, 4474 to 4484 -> 1.20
